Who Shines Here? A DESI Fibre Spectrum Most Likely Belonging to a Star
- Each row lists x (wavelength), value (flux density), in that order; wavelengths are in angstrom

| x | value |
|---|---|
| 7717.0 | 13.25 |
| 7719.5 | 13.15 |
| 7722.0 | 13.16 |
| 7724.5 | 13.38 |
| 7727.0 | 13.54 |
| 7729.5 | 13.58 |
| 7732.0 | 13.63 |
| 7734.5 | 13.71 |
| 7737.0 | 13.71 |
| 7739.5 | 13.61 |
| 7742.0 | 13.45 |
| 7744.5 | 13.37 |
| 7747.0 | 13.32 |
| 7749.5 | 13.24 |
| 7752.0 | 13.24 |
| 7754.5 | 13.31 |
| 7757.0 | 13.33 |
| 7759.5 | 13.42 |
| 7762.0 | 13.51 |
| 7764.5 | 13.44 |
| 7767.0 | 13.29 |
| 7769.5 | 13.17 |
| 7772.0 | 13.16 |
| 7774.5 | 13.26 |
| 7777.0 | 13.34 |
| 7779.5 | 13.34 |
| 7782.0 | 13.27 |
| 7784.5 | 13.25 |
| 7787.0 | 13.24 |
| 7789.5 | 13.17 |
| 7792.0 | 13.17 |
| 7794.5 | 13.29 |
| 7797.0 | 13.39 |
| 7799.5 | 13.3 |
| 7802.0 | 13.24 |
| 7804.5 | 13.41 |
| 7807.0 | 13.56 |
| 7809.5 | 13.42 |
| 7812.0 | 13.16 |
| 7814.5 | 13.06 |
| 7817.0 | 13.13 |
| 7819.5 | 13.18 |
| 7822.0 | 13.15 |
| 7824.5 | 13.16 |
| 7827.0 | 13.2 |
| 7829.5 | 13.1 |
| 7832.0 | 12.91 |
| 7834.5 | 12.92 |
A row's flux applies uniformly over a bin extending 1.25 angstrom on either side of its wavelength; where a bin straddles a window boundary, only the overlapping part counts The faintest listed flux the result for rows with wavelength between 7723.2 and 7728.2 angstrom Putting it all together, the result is 13.38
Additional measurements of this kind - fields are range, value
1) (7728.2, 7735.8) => 13.58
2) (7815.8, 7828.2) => 13.13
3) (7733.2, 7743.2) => 13.45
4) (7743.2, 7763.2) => 13.24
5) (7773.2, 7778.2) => 13.26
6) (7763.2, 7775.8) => 13.16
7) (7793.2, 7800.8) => 13.29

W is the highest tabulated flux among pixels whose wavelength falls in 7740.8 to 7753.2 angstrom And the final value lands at 13.45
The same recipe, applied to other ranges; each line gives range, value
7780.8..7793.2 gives 13.27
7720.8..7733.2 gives 13.63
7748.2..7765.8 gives 13.51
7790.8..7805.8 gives 13.41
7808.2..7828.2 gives 13.42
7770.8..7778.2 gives 13.34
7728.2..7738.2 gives 13.71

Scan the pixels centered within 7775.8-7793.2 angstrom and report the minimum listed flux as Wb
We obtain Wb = 13.17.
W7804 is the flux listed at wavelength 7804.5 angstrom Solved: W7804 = 13.41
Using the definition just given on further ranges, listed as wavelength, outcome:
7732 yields 13.63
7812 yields 13.16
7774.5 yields 13.26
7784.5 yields 13.25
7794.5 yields 13.29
